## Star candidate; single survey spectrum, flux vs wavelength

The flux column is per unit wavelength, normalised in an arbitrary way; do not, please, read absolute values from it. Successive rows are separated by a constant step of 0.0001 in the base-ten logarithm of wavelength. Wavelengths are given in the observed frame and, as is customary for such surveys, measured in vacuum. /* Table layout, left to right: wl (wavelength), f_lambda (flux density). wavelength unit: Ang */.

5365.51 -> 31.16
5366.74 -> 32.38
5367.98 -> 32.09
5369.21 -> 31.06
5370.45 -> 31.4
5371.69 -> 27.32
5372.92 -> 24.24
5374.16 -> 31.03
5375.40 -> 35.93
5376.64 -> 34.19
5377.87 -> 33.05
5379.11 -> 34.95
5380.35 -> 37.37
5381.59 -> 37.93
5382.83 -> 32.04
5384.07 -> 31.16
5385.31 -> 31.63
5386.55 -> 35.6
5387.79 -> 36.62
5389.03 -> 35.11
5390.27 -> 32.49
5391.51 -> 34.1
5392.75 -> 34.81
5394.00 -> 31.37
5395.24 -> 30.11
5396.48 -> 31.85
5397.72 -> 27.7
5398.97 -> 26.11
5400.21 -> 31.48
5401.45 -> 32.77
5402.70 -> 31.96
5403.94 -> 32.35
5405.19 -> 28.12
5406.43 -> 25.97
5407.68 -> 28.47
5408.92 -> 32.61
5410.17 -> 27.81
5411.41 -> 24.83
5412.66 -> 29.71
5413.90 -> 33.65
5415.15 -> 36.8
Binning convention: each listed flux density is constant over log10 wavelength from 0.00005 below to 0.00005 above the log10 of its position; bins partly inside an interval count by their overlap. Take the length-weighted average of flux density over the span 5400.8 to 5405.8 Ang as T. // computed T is 31.3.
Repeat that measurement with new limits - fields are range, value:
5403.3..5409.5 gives 29.5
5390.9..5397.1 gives 32.4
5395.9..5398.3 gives 29.8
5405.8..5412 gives 28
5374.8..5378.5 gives 34.4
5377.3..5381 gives 35.1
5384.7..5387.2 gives 33.7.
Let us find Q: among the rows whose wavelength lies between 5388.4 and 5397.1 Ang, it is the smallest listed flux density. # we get 30.11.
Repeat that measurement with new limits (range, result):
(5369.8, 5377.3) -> 24.24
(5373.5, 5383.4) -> 31.03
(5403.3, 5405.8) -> 28.12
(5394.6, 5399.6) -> 26.11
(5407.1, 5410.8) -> 27.81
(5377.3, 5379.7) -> 33.05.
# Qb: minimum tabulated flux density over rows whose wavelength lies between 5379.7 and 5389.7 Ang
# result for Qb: 31.16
